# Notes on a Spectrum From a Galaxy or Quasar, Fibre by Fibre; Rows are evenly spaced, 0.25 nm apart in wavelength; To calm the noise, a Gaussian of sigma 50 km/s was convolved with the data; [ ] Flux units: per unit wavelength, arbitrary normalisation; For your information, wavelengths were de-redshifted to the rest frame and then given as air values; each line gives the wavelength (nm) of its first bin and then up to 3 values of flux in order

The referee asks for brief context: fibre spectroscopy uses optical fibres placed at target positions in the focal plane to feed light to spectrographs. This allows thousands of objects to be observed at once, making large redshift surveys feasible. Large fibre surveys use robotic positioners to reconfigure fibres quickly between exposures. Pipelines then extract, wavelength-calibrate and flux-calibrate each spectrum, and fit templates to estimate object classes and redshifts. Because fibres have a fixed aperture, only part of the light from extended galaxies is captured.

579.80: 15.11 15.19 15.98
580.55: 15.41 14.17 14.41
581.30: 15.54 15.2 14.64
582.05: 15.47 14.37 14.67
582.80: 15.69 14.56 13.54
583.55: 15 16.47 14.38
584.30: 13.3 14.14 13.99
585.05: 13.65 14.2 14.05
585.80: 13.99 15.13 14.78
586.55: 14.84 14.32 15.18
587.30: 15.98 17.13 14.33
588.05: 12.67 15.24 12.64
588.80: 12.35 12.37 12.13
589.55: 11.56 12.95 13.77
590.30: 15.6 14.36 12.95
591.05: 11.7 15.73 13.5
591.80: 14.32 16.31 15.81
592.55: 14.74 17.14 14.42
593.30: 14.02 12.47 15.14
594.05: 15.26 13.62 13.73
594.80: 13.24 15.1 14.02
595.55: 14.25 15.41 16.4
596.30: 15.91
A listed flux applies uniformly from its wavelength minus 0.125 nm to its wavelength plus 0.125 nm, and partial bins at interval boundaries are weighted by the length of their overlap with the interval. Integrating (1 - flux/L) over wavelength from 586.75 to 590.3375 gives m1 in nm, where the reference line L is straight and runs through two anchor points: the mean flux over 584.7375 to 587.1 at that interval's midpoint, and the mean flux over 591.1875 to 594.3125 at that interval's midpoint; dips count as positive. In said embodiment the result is 0.18 nm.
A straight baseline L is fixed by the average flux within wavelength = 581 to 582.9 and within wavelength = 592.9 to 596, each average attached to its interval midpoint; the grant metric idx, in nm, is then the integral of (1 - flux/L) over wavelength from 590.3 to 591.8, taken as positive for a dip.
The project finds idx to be 0.06 nm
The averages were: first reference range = 15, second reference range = 14.3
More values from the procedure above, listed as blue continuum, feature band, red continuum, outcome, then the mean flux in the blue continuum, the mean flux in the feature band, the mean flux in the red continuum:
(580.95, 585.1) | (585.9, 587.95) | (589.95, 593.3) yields -0.07 nm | 14.7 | 15.2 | 14.6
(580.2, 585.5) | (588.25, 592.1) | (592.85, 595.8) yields 0.24 nm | 14.7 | 13.5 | 14.2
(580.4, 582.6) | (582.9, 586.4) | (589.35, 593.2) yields 0.08 nm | 14.9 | 14.4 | 14.3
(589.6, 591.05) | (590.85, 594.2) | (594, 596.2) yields -0.14 nm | 13.6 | 14.6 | 14.6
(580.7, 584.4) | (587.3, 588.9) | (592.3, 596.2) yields 0.05 nm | 14.8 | 14.2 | 14.6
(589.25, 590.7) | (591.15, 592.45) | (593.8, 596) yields -0.12 nm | 13.5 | 15.1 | 14.4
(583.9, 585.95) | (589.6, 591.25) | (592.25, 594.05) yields 0.11 nm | 14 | 13.6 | 14.8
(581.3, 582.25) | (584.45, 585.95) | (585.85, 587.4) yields 0.10 nm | 15.1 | 14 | 15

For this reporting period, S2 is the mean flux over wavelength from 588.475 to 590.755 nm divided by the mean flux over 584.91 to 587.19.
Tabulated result 0.90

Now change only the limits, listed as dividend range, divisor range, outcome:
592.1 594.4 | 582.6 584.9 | 1.02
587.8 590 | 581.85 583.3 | 0.87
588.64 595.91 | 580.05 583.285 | 0.94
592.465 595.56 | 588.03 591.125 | 1.10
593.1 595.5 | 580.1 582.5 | 0.94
